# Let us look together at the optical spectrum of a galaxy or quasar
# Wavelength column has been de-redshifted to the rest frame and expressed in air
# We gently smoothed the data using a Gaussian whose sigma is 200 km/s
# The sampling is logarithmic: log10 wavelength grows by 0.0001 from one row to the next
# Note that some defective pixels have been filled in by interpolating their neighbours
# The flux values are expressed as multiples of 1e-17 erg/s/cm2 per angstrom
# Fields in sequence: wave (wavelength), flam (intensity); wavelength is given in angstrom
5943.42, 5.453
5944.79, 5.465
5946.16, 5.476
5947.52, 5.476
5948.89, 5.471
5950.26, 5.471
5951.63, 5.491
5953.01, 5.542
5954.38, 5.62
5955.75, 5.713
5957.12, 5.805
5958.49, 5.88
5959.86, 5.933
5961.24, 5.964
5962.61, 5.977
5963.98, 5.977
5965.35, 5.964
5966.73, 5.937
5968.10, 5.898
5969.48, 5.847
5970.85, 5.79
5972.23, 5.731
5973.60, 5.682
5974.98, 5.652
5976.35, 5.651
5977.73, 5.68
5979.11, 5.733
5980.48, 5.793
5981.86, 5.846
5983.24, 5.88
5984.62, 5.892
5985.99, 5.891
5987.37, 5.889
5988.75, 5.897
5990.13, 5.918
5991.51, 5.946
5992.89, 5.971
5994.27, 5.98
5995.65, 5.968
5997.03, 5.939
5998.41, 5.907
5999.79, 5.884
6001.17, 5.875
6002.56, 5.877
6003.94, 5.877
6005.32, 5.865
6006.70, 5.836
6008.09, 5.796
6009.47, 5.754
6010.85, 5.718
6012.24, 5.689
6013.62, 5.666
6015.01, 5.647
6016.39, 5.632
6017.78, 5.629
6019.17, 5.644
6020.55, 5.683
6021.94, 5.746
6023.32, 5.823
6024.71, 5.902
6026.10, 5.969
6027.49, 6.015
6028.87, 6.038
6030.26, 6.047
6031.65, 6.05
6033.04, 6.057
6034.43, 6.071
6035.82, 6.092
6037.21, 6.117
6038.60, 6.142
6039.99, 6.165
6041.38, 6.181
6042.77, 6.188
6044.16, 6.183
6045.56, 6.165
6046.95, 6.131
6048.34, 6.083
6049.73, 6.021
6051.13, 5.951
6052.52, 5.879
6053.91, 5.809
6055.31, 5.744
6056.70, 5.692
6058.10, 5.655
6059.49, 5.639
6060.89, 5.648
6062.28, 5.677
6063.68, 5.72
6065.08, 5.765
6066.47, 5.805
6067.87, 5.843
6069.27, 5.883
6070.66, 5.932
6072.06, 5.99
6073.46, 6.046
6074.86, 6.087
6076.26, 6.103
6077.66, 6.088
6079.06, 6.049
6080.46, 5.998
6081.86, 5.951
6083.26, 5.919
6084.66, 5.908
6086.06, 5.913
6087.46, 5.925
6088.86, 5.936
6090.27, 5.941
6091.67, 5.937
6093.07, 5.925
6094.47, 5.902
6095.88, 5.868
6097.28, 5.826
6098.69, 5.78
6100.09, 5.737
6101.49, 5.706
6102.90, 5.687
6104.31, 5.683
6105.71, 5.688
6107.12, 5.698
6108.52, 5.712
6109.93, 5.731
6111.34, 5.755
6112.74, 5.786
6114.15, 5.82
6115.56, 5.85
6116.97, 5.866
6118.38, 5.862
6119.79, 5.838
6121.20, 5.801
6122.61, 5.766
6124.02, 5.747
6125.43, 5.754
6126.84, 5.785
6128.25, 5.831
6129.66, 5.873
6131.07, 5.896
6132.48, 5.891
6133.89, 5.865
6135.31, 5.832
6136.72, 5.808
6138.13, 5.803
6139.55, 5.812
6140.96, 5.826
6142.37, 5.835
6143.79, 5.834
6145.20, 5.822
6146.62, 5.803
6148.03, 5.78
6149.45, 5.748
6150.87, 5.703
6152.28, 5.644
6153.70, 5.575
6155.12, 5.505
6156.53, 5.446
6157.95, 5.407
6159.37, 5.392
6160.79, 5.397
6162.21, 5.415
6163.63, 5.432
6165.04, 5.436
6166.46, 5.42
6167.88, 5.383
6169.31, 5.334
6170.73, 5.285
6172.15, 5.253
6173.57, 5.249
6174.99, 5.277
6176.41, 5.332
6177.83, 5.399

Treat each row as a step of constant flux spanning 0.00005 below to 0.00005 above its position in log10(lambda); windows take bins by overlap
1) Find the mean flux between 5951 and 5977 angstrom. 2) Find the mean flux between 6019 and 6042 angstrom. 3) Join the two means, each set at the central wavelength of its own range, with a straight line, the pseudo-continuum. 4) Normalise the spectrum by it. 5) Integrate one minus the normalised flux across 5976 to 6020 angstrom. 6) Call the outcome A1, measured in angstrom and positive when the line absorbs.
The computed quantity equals 0.57 angstrom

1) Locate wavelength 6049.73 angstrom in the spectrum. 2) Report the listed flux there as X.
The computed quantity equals 6.021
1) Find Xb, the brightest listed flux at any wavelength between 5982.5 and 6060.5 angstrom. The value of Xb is 6.188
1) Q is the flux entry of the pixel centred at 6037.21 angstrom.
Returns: 6.117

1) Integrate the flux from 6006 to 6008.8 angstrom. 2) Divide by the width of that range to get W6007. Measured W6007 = 5.82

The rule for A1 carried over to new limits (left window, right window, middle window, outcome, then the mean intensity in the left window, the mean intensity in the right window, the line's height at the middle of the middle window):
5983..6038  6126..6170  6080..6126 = -0.7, 5.88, 5.66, 5.73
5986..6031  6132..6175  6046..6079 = -0.8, 5.85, 5.59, 5.75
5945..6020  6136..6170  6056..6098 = -1.5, 5.78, 5.61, 5.69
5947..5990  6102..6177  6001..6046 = -1.4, 5.78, 5.66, 5.74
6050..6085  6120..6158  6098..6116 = 0.2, 5.87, 5.76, 5.81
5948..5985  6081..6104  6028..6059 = -1.0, 5.77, 5.86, 5.83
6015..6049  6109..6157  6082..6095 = -0.1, 5.98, 5.78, 5.87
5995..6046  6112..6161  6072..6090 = -0.5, 5.91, 5.75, 5.83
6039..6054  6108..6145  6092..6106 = 0.3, 6.08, 5.82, 5.91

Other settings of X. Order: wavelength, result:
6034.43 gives 6.071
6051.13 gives 5.951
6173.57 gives 5.249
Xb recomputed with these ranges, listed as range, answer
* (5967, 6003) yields 5.98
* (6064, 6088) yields 6.103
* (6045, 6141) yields 6.165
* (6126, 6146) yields 5.896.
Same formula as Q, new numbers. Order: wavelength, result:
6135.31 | 5.832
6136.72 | 5.808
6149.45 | 5.748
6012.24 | 5.689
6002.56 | 5.877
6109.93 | 5.731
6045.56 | 6.165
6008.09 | 5.796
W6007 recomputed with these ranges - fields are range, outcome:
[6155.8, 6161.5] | 5.41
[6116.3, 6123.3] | 5.82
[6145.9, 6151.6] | 5.76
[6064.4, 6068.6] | 5.81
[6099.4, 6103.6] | 5.71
